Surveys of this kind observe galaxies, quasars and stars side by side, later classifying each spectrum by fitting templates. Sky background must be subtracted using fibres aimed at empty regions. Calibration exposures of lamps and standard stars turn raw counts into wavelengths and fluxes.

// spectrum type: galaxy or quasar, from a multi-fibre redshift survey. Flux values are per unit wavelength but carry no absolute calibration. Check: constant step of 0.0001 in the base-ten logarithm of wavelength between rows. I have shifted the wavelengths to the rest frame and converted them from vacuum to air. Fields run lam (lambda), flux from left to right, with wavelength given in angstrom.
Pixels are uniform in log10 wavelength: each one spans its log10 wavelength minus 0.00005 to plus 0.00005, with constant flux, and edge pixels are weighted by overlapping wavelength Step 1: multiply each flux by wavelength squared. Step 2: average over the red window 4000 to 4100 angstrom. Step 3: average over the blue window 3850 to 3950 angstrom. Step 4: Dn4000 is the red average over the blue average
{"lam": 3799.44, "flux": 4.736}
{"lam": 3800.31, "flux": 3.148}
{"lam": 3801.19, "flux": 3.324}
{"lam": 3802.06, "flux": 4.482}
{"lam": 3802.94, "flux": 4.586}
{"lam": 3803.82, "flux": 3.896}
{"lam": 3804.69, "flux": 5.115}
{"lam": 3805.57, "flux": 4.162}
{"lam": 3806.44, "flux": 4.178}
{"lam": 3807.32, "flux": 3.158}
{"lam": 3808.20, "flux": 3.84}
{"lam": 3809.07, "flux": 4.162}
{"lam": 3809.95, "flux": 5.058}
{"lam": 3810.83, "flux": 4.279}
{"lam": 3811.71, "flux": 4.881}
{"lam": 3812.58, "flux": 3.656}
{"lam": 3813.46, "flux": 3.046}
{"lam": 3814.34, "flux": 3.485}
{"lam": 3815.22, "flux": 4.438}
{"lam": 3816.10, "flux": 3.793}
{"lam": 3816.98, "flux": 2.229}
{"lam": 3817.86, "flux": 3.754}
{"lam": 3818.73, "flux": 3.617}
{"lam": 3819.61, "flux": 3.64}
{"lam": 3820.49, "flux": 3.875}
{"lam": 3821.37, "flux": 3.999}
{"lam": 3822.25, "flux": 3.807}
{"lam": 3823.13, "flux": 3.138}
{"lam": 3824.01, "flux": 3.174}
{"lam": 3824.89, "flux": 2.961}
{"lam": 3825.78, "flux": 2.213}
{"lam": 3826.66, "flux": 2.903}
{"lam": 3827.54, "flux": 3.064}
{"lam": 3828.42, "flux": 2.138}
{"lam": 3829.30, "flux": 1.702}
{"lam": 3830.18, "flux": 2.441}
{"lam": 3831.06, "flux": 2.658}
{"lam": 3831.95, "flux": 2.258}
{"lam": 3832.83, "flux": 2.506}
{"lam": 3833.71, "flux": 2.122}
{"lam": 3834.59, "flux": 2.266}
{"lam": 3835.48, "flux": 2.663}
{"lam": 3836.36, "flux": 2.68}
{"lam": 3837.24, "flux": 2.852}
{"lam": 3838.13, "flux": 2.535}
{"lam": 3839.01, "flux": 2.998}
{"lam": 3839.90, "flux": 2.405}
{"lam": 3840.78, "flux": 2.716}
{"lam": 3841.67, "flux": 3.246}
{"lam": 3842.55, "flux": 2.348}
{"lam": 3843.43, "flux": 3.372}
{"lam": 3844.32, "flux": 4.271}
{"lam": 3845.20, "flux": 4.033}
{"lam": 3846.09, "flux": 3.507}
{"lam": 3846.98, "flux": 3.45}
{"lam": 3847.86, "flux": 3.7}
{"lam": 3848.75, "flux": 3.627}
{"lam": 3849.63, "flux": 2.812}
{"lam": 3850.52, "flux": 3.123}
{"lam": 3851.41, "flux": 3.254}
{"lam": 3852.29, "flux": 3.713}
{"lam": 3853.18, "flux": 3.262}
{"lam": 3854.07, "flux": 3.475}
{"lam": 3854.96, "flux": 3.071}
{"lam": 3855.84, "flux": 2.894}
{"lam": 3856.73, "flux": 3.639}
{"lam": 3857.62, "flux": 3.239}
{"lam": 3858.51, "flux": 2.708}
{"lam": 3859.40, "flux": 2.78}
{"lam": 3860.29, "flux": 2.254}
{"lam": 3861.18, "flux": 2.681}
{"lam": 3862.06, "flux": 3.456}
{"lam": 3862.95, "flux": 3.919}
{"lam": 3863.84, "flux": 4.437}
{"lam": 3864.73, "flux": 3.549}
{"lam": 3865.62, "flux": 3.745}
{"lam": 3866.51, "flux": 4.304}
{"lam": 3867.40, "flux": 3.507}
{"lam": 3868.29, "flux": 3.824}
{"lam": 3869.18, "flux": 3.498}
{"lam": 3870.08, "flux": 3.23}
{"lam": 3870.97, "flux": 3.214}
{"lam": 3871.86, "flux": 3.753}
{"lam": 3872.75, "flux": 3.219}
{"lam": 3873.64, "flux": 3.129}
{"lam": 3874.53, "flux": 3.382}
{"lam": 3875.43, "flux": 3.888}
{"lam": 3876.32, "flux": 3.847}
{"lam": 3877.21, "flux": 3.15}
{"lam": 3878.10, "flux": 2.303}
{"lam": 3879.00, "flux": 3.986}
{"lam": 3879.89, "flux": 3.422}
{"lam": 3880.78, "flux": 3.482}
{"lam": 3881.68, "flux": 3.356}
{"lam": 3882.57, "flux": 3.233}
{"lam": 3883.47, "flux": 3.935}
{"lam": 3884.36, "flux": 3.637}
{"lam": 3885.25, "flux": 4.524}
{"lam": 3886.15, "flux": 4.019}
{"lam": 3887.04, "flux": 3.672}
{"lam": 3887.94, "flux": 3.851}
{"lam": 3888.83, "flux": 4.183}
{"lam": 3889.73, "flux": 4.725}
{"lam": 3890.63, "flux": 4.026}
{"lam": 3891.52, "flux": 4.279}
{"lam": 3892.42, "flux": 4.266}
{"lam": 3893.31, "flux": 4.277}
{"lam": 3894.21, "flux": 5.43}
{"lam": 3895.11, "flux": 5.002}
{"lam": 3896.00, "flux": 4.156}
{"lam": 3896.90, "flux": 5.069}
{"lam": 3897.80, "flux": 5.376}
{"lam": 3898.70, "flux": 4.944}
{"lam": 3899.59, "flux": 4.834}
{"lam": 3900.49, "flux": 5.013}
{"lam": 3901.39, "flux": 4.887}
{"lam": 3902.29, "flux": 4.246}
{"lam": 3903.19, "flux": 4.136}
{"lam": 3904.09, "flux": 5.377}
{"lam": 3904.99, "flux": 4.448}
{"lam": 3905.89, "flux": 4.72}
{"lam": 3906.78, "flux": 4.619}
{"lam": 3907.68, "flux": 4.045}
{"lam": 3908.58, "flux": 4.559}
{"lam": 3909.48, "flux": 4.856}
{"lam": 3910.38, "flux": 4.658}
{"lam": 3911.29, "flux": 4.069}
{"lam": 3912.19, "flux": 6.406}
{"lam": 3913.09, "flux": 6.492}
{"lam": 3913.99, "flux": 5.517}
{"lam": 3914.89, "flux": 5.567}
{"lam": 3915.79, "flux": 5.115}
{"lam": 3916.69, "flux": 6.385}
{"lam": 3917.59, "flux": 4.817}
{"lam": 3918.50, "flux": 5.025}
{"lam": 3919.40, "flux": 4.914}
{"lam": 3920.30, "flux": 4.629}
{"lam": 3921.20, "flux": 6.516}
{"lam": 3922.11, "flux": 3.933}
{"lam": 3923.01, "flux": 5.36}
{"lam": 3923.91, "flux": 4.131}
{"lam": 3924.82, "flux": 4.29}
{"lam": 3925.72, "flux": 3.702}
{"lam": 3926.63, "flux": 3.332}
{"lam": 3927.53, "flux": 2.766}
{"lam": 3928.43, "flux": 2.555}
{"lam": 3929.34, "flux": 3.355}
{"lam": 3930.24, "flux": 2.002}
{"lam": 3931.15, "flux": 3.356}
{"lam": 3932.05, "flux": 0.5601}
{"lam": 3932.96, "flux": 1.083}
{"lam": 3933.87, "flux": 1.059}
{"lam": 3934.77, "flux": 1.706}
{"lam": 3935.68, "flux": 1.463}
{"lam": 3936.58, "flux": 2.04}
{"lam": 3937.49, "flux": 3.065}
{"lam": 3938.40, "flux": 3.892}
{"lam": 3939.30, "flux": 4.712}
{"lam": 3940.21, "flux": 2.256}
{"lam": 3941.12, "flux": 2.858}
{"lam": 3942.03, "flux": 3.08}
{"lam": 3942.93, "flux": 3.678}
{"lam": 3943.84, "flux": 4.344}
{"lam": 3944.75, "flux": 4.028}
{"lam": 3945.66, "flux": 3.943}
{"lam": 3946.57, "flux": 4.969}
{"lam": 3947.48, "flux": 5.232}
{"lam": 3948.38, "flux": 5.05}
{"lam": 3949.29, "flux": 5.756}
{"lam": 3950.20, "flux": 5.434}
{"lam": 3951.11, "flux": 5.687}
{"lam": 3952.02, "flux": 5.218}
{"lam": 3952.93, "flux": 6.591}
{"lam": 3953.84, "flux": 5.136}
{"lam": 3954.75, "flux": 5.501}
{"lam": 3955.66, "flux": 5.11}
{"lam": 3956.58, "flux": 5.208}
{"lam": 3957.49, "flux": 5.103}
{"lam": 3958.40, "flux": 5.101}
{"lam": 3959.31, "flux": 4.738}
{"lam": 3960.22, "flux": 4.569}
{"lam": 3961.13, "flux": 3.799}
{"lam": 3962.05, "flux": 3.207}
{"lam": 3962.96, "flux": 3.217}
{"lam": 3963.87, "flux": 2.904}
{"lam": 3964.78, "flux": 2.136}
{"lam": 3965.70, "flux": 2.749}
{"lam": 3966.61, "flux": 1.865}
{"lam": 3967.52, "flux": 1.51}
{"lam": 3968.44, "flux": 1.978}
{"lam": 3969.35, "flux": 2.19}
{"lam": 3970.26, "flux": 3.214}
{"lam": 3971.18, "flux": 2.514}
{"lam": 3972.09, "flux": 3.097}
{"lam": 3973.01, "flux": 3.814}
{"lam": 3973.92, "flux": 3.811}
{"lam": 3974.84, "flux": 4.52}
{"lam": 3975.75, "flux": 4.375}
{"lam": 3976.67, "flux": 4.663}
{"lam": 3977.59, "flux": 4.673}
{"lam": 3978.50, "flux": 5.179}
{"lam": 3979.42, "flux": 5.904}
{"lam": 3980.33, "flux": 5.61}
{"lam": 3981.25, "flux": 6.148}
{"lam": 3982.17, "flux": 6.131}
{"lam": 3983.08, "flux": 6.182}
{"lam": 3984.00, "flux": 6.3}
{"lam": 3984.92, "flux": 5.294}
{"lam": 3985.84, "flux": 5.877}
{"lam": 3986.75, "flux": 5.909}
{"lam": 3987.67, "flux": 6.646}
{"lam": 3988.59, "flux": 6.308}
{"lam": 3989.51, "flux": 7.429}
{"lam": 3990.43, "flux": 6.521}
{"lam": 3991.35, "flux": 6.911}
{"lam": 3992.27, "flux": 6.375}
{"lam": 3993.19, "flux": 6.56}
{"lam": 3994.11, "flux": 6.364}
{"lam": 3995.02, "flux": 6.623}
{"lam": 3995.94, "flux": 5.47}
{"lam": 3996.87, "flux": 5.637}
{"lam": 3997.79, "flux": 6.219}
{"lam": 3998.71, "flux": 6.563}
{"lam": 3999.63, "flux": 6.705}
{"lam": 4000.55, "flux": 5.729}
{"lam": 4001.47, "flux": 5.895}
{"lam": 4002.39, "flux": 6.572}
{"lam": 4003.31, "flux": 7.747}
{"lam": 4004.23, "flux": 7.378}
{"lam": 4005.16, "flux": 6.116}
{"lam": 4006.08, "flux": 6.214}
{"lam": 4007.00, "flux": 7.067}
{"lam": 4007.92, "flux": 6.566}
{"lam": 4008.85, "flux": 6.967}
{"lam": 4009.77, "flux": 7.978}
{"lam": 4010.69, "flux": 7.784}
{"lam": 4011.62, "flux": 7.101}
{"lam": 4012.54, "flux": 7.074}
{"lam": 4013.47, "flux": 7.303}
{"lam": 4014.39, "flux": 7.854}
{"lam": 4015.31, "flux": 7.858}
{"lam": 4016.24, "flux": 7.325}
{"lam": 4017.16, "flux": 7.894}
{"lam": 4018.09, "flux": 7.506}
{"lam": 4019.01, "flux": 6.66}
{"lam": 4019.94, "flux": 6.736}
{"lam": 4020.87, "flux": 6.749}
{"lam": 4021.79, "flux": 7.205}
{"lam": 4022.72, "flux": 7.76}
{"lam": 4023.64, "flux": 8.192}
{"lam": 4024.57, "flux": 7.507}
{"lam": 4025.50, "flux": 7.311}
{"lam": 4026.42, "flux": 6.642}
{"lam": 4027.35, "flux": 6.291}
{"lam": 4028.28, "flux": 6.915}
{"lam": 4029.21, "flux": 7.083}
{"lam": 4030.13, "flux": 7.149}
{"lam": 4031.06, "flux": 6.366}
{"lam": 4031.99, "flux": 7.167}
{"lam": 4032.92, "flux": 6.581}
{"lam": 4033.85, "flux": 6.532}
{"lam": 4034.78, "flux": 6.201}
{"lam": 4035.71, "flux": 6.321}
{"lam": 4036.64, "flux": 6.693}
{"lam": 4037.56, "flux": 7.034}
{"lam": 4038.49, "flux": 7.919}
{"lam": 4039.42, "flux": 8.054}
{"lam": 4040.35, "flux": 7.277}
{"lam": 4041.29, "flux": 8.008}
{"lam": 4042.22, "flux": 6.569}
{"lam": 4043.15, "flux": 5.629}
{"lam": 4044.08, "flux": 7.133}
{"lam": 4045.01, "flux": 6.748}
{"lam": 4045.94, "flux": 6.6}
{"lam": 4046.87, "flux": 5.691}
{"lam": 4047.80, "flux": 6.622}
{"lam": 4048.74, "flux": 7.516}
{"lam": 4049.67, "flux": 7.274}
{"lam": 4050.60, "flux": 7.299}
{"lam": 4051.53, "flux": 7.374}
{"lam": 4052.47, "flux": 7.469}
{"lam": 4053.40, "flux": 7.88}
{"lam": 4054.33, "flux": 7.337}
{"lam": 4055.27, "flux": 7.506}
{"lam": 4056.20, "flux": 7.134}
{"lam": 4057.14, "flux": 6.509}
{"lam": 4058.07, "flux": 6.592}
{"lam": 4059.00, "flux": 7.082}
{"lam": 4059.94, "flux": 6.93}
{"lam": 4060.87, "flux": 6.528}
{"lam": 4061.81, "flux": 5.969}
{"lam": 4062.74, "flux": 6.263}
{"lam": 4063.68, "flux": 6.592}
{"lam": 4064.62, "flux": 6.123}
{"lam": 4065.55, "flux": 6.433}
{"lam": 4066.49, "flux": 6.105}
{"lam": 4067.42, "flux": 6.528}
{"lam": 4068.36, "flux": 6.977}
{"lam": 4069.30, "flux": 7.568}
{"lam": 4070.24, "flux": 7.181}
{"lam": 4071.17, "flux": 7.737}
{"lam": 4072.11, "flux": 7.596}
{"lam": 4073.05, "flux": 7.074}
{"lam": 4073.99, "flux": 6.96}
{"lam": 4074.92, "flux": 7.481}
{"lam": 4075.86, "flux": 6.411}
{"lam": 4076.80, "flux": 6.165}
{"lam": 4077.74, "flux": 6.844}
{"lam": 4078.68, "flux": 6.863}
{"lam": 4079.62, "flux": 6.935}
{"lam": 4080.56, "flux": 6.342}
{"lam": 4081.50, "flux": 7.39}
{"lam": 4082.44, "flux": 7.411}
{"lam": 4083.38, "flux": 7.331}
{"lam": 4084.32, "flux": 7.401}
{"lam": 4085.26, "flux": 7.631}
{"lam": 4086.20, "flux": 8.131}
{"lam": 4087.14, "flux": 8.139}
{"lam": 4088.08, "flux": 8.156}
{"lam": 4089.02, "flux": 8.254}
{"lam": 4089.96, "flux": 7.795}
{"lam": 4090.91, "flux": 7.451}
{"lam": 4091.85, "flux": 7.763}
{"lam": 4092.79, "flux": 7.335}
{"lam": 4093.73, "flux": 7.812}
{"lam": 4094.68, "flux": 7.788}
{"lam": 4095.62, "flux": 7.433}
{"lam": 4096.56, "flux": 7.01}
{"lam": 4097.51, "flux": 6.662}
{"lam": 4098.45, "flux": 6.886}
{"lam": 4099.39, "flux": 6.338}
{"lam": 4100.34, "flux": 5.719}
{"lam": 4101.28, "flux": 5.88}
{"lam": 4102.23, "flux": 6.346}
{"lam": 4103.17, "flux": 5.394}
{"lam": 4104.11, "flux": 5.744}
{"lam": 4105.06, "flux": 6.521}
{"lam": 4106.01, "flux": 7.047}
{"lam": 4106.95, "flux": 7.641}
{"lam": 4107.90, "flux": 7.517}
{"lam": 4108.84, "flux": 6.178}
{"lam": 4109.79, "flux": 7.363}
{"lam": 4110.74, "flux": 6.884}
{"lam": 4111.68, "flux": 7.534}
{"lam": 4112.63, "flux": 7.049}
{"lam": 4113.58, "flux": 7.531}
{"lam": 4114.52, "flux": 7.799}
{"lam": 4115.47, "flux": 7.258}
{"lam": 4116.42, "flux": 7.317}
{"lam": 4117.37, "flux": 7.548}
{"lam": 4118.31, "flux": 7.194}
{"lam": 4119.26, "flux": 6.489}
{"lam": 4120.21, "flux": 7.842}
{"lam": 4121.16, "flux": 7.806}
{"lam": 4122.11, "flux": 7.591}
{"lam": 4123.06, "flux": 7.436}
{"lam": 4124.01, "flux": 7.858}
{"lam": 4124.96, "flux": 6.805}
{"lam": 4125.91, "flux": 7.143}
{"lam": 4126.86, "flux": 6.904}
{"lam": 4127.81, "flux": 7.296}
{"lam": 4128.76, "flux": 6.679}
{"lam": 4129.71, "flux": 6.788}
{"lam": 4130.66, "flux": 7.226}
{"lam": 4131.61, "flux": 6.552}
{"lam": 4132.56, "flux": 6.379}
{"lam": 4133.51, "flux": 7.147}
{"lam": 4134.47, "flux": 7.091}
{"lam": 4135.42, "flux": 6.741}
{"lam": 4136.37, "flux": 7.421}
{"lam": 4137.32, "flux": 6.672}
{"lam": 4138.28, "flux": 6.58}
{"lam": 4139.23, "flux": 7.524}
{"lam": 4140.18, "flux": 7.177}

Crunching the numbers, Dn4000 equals 1.95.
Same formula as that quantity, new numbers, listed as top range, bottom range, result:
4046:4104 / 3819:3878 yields 2.48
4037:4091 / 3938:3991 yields 1.64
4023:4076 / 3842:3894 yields 2.14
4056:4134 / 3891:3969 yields 1.84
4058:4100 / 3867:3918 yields 1.81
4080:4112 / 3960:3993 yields 1.65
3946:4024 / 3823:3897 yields 1.79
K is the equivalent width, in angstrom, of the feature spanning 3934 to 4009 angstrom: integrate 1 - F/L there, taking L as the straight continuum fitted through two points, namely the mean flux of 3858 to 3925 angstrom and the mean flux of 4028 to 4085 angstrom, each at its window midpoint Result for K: 9.8 angstrom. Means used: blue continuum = 4.24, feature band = 4.87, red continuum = 6.93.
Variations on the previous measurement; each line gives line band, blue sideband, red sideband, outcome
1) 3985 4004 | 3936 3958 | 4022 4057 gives -2.0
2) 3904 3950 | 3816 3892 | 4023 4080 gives 5.5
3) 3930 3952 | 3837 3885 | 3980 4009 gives 7.5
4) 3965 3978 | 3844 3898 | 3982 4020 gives 6.1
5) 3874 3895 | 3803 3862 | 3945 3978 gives -1.5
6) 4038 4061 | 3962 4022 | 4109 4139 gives -2.7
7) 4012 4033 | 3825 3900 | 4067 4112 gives -4.1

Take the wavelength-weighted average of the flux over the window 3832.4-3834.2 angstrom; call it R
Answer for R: 2.32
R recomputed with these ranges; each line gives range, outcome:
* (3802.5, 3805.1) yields 4.53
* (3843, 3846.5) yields 3.8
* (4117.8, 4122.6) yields 7.39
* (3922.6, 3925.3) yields 4.57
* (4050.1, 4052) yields 7.34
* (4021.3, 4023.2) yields 7.51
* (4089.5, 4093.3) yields 7.59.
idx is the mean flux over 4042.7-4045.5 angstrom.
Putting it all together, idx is 6.52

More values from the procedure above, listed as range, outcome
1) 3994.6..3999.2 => 6.09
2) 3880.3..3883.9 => 3.49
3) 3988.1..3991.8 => 6.78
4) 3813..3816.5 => 3.68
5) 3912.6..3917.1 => 5.82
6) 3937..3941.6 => 3.34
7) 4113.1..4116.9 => 7.47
